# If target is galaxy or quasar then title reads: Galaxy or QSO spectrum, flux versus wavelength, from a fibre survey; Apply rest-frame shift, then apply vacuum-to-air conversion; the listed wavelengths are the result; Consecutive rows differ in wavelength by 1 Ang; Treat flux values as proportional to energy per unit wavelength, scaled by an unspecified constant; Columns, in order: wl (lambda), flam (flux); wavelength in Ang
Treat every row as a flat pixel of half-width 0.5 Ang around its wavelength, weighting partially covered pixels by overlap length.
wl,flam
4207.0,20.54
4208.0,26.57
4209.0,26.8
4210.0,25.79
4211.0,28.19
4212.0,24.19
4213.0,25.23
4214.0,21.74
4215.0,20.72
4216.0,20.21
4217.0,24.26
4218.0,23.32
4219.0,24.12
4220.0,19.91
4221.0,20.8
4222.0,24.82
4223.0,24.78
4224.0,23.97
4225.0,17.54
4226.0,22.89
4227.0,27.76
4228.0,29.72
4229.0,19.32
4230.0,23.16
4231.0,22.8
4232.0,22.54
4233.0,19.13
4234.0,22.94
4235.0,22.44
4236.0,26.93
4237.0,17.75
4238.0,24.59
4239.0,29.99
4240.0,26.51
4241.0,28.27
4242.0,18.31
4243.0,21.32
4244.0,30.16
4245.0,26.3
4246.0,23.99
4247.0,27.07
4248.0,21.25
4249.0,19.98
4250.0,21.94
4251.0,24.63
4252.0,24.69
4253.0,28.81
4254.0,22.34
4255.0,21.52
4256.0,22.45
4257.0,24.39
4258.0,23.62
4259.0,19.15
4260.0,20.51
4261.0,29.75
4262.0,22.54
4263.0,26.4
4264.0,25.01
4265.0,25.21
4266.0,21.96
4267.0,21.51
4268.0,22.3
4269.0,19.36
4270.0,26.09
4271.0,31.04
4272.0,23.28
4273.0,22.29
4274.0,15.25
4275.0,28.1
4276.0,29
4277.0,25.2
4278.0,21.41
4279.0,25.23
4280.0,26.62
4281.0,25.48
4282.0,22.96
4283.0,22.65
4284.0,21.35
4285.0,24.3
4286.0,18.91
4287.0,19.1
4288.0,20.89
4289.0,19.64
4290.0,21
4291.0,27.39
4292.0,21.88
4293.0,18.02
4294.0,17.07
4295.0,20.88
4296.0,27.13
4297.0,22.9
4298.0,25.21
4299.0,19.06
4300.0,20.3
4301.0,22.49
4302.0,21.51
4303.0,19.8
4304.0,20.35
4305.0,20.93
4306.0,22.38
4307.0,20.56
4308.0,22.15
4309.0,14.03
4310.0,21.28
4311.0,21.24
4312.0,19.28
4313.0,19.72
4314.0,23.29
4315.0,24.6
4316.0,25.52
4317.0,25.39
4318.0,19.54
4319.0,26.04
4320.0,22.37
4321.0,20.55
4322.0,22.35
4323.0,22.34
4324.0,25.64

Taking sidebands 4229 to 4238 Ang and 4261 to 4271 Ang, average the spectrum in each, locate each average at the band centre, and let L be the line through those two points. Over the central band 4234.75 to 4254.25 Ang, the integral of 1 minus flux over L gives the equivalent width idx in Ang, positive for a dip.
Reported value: -1.36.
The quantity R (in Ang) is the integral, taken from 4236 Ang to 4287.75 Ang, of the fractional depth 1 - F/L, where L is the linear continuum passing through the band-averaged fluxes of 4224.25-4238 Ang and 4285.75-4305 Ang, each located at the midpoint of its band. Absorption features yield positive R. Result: -4.05 Ang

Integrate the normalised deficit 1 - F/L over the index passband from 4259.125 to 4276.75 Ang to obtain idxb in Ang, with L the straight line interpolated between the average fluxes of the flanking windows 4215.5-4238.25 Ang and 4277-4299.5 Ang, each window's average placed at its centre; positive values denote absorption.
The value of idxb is -1.2 Ang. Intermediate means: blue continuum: 22.8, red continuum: 22.3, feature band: 24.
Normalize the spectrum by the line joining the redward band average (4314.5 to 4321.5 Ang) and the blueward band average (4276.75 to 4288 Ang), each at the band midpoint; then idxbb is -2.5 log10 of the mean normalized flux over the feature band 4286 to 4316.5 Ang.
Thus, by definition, 0.09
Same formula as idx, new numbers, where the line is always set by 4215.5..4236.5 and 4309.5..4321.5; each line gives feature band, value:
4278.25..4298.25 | 0.2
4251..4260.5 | -0.1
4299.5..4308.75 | 0.6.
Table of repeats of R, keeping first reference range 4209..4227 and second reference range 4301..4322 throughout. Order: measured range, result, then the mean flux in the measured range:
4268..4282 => -1.3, 24.4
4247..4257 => -0.3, 23.3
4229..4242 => -0.3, 23.5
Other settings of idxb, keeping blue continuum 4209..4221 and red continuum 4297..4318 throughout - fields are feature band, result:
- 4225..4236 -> 0.0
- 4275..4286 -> -1.1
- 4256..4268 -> -0.6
